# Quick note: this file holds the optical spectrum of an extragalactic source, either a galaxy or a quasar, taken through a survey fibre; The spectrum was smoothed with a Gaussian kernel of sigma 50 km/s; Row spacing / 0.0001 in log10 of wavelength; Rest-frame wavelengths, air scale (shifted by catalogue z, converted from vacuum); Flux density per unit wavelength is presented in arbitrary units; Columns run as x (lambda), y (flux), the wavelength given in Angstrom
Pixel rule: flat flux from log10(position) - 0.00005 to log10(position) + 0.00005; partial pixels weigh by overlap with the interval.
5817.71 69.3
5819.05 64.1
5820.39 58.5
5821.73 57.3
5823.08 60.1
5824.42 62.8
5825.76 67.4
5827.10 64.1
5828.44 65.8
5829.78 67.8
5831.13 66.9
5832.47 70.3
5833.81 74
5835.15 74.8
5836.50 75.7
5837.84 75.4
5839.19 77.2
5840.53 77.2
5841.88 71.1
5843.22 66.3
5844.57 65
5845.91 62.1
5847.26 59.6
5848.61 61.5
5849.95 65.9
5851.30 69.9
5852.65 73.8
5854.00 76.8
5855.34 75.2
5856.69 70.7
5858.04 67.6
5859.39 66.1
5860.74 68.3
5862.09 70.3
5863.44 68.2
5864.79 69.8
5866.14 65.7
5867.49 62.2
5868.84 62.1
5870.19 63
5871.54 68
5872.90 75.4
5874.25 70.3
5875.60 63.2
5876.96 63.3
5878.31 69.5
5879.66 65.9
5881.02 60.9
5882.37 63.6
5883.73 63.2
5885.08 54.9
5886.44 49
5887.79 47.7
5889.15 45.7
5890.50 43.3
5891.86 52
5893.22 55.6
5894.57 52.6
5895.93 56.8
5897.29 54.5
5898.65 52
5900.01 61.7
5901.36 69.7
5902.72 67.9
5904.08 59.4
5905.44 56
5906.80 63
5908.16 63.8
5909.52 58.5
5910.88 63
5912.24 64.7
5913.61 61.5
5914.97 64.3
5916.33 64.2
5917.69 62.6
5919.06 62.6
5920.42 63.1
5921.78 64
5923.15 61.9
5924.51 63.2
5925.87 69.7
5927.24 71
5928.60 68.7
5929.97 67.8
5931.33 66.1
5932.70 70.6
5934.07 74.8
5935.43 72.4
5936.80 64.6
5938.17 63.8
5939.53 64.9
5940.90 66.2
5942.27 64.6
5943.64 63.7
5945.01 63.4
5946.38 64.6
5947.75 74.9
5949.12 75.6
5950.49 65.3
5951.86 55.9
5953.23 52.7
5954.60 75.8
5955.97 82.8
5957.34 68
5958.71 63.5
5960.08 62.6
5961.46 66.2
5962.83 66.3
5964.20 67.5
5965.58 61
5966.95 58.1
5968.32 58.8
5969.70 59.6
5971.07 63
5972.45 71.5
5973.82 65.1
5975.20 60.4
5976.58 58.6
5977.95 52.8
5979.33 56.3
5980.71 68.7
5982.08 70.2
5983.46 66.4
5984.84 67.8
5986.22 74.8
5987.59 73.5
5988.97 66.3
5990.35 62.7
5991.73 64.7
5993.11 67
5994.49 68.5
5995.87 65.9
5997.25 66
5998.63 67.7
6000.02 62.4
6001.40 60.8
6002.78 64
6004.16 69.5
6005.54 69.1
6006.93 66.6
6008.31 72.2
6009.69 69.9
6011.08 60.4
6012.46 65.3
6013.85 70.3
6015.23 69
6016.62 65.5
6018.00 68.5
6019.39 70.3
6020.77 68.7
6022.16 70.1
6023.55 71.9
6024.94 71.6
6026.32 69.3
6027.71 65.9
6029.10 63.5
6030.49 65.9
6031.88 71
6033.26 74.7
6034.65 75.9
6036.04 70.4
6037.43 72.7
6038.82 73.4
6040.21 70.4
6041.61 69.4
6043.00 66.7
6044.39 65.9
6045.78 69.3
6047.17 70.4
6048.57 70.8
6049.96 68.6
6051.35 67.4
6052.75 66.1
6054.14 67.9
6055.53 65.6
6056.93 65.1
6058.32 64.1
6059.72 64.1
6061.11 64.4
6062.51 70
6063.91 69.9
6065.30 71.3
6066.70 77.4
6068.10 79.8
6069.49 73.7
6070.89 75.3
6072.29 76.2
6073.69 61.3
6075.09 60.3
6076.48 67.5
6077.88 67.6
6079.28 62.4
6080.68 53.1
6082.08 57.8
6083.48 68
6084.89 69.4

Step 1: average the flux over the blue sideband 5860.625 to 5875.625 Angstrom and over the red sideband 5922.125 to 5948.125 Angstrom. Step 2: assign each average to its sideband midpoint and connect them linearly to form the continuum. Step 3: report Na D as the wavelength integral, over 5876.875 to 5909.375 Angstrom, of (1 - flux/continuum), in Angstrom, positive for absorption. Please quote 4.5 Angstrom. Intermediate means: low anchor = 67.4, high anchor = 67.1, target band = 57.9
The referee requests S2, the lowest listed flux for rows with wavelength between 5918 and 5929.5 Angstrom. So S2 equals 61.9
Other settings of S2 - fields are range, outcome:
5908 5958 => 52.7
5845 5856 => 59.6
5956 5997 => 52.8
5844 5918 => 43.3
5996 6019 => 60.4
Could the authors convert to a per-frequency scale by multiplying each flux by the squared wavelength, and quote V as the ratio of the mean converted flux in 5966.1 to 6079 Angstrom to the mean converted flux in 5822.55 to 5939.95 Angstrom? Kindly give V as 1.09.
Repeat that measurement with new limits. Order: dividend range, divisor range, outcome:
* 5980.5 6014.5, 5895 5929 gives 1.10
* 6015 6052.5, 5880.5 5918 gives 1.25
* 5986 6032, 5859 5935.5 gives 1.12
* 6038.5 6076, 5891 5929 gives 1.18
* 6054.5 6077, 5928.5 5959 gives 1.07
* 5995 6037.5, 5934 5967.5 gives 1.05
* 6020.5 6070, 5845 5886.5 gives 1.11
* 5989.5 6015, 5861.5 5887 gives 1.07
